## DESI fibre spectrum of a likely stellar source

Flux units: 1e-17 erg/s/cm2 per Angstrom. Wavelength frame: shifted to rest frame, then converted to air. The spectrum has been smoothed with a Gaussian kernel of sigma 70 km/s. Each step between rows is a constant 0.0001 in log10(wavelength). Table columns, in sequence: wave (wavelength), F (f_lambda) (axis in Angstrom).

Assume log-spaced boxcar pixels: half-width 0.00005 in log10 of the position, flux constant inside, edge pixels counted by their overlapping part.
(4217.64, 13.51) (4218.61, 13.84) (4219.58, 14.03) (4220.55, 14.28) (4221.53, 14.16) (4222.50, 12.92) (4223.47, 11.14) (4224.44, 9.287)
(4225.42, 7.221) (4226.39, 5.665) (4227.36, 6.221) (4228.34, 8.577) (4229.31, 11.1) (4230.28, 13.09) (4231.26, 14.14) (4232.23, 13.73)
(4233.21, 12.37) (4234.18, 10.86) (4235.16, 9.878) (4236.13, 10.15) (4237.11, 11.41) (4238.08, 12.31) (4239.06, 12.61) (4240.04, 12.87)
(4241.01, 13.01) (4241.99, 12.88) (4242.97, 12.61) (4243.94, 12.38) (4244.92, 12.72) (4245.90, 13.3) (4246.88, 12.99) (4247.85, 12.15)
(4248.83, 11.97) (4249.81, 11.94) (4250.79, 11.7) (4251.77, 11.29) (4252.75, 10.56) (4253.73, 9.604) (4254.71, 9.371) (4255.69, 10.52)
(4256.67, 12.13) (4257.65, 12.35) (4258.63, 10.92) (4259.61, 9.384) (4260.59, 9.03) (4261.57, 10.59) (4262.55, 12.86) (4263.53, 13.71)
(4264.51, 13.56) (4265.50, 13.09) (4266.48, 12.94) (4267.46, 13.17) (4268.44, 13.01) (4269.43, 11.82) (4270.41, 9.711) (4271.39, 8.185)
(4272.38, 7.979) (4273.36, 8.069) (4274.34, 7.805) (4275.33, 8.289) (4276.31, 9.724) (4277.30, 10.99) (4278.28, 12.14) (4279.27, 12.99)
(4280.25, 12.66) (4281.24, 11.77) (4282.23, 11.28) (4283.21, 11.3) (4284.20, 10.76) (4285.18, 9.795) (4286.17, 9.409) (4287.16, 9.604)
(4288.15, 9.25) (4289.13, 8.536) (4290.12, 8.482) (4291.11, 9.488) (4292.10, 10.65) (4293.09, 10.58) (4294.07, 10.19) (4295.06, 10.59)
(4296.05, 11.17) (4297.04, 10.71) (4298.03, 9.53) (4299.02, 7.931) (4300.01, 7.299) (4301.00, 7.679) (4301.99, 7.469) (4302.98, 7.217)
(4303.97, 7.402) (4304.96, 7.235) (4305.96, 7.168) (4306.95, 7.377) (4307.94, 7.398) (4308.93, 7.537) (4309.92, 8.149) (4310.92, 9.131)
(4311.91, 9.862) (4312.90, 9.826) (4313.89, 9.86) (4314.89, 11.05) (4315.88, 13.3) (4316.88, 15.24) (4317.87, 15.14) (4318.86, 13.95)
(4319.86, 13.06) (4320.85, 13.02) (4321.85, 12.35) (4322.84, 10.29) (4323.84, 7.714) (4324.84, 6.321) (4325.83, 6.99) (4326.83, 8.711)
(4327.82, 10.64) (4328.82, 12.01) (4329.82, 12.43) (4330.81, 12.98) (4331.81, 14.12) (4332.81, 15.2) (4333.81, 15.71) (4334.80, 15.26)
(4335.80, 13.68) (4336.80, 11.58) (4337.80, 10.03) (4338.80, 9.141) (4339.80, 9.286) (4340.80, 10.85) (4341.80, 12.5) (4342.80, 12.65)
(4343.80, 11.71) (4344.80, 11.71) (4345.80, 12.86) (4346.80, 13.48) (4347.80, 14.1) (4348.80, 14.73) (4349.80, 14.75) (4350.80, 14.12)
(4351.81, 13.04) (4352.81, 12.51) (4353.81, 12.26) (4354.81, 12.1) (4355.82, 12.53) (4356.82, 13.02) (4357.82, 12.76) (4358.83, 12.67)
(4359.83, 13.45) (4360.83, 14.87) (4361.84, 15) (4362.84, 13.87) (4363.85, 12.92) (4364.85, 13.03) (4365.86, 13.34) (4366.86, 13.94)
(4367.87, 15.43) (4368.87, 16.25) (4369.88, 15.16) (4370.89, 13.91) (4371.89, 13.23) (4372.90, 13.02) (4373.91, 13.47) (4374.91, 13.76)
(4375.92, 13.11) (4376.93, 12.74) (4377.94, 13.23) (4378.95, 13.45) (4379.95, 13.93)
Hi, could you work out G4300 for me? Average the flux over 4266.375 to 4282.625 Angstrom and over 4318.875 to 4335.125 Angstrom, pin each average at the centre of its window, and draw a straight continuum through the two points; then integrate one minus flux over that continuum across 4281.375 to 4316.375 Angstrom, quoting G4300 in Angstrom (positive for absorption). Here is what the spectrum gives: 5.8 Angstrom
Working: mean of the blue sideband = 10.7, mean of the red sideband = 11.7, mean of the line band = 9.29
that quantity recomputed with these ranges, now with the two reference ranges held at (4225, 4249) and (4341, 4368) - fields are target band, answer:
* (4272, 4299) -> 4.6 Angstrom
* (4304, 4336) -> 4.5 Angstrom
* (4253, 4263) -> 0.9 Angstrom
